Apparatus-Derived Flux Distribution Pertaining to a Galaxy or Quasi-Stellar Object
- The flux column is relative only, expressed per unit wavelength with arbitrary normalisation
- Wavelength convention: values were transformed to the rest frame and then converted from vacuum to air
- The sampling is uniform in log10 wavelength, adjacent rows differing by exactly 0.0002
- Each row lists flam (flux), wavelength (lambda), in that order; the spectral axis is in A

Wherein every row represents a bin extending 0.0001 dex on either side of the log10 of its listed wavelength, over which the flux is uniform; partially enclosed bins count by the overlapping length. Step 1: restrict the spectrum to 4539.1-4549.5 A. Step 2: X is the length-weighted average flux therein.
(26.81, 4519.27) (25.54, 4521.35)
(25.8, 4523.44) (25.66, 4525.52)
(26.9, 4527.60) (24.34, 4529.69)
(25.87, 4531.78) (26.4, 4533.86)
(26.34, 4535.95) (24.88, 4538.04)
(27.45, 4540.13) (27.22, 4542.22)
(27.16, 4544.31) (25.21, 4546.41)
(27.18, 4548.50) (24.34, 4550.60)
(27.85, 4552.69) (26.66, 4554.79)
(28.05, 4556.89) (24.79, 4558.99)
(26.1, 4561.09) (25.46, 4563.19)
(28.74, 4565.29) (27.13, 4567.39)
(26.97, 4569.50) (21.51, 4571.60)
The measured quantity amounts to 26.8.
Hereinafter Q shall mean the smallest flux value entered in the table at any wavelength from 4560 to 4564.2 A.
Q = 25.46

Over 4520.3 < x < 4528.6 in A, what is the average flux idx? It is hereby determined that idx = 26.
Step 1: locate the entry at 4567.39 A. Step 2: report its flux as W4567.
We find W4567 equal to 27.13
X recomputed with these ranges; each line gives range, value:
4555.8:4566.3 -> 26.6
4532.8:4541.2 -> 26.3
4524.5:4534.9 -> 25.8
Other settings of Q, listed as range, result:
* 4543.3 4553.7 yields 24.34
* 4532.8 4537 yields 26.34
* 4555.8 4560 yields 24.79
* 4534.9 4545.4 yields 24.88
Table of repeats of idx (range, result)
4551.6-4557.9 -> 27.5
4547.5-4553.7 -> 26.4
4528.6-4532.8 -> 25.1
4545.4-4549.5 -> 26.2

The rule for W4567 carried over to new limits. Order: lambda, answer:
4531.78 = 25.87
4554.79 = 26.66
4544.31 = 27.16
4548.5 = 27.18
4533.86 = 26.4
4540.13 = 27.45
